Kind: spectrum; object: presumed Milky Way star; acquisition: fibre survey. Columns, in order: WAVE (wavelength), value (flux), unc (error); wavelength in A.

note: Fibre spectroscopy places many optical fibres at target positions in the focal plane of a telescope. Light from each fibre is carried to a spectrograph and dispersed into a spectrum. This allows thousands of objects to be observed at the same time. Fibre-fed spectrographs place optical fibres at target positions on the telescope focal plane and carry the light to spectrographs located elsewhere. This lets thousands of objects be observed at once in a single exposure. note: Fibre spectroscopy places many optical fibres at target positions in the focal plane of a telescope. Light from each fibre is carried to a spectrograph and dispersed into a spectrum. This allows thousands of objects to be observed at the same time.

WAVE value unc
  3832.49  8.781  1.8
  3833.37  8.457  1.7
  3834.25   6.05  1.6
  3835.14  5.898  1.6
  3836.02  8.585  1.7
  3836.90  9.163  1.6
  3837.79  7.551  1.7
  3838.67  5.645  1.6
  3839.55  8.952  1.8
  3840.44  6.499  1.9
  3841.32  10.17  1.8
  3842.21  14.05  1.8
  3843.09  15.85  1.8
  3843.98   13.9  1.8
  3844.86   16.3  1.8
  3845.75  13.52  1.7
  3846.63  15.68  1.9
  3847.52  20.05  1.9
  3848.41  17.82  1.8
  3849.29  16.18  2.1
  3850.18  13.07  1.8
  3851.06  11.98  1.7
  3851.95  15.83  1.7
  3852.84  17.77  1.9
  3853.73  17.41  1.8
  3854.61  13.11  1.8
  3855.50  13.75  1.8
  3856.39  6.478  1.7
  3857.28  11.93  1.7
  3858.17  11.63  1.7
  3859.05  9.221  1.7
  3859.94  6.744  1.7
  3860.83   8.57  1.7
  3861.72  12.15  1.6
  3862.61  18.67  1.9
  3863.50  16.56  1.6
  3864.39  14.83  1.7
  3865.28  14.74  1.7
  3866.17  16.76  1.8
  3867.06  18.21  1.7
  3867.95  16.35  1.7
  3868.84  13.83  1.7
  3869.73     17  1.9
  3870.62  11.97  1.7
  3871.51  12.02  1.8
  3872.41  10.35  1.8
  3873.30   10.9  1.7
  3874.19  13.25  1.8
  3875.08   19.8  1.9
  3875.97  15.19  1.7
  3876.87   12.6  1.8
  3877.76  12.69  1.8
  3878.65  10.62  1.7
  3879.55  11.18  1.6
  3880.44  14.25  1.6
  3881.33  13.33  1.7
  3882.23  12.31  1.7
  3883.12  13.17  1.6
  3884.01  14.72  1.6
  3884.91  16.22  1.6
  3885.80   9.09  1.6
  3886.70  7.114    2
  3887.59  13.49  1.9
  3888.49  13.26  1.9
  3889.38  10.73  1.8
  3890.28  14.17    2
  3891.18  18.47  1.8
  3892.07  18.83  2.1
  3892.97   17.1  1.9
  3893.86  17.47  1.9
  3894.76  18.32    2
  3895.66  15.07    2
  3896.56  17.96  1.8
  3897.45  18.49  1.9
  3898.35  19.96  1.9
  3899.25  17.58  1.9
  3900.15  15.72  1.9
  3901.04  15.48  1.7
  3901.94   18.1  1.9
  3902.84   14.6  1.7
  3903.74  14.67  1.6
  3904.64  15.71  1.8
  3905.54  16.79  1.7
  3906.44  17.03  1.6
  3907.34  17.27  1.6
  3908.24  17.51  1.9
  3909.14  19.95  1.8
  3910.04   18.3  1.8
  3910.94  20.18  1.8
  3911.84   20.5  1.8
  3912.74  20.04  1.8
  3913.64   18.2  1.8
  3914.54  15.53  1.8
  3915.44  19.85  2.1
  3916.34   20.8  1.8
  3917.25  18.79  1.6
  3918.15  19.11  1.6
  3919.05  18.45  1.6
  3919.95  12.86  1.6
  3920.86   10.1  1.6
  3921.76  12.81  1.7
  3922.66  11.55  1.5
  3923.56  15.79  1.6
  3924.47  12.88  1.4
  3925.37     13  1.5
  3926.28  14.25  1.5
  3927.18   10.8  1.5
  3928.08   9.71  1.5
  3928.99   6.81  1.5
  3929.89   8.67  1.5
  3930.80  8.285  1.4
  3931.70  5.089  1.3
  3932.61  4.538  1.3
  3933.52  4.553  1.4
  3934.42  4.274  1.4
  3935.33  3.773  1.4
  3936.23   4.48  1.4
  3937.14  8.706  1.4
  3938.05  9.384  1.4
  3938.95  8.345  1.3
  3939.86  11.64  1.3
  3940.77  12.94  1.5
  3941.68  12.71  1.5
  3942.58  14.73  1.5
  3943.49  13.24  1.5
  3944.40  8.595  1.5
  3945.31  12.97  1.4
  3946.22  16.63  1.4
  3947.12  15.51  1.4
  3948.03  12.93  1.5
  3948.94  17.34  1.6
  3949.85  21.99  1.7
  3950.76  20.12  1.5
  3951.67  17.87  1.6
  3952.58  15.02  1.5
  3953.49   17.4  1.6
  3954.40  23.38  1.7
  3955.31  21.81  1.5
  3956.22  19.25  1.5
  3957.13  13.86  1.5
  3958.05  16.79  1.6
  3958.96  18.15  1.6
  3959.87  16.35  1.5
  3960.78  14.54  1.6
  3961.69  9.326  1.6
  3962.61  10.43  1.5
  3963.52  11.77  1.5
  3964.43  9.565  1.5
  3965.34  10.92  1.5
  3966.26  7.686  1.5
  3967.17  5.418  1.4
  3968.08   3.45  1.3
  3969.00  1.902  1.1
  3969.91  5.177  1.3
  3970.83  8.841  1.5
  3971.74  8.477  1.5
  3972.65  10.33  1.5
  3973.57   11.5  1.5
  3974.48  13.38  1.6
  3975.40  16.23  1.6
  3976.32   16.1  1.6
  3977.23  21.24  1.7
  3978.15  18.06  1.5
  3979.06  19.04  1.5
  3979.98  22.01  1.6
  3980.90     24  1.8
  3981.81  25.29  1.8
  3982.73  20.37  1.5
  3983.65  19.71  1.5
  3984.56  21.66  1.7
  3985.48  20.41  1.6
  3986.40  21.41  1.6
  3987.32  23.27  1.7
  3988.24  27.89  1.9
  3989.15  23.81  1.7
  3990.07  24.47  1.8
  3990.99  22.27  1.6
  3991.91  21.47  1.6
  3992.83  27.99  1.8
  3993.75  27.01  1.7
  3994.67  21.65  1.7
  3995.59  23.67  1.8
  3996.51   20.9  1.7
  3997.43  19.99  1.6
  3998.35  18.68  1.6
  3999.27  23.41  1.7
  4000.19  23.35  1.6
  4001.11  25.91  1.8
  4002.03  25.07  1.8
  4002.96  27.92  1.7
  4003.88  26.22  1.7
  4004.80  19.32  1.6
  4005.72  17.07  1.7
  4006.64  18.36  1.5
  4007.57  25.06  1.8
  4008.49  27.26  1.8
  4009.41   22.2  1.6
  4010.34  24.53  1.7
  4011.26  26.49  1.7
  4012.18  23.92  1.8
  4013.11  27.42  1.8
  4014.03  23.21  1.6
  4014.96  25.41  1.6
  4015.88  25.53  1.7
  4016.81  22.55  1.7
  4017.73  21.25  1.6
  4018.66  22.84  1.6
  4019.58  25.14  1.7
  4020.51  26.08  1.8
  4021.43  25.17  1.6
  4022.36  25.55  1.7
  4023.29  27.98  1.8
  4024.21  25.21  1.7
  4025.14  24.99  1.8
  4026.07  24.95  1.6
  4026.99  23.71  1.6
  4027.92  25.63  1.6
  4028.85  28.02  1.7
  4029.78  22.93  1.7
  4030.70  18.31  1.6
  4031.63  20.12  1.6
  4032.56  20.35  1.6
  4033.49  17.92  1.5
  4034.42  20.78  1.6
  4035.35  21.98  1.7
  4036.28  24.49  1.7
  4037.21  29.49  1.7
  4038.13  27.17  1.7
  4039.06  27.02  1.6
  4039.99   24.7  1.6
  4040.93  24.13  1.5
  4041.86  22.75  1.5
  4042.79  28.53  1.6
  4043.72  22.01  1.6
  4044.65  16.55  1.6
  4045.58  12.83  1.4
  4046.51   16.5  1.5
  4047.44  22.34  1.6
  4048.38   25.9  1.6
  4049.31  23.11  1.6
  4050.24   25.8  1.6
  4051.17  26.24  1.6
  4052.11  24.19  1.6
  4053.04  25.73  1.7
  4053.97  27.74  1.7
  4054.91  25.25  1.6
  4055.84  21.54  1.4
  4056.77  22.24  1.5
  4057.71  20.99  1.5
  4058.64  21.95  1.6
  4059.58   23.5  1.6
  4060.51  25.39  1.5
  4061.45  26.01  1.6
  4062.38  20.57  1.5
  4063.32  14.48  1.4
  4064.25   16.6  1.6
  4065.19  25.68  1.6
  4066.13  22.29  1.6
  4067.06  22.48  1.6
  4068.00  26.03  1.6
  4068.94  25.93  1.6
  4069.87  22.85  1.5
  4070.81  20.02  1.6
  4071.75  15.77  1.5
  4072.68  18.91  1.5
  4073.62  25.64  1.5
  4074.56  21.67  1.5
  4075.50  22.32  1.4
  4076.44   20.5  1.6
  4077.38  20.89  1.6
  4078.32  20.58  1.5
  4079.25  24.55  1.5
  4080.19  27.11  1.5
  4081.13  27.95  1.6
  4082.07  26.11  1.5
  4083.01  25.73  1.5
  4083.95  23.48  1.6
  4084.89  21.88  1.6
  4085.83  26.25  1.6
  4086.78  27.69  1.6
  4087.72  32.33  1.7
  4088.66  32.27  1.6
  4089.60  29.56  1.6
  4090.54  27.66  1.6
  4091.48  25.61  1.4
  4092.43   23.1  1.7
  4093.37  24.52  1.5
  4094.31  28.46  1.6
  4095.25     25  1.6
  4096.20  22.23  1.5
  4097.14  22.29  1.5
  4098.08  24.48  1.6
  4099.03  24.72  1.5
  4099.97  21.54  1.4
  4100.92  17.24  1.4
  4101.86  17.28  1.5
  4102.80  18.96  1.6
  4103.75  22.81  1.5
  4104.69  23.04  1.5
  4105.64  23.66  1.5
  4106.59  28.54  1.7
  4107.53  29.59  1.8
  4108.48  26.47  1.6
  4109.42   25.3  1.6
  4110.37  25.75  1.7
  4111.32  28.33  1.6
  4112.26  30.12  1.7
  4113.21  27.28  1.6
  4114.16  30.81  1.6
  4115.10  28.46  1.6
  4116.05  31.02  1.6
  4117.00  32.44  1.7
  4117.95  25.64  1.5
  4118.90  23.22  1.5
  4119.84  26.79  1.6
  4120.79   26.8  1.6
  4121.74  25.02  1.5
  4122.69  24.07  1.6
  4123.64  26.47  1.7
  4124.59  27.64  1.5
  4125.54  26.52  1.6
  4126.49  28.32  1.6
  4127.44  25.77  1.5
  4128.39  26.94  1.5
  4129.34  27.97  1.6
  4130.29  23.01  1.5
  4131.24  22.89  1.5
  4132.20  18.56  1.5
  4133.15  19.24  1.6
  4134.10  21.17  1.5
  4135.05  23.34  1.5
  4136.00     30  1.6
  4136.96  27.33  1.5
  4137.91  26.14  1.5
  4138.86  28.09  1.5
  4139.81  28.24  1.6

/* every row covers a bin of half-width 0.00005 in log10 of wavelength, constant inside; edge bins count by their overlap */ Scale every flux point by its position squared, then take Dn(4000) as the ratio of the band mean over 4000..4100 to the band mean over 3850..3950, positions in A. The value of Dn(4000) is 1.85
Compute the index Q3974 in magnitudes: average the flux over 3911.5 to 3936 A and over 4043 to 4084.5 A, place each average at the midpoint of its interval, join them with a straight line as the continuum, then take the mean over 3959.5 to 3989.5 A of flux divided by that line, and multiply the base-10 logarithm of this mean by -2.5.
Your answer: 0.09 mag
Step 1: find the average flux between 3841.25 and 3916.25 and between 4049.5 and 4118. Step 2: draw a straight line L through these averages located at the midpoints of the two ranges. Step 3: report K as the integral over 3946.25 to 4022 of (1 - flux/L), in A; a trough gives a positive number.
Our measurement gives 2.8 A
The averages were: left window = 15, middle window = 19.3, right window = 24.5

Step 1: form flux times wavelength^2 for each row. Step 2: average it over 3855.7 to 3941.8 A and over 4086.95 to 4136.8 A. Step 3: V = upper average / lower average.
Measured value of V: 2.1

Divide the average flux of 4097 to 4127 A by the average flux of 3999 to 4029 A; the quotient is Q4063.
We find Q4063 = 1.1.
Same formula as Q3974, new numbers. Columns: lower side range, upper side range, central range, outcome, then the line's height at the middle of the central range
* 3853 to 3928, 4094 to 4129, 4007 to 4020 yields -0.17 mag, 20.9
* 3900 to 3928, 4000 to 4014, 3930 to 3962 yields 0.42 mag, 18.9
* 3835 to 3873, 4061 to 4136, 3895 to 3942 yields 0.15 mag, 16.1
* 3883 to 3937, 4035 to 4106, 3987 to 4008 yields -0.20 mag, 19.3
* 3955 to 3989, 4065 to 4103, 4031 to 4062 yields -0.10 mag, 21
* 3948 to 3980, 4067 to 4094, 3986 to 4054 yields -0.24 mag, 19.1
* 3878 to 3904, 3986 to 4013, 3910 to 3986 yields 0.36 mag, 19.4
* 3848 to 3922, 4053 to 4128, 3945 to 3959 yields 0.04 mag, 18.2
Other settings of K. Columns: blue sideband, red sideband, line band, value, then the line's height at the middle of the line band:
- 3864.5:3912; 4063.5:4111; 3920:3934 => 5.73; 17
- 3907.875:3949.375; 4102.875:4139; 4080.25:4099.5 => -1.73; 24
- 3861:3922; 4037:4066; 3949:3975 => 7.84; 18.9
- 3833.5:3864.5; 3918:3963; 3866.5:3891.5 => -1.95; 12.5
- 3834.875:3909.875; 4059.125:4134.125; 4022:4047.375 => -1.70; 21.7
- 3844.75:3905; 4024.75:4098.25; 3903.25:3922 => -1.29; 16.3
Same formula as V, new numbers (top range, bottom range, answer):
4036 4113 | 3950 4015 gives 1.32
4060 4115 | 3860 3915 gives 1.75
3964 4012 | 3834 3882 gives 1.59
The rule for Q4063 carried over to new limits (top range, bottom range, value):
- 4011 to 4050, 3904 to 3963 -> 1.67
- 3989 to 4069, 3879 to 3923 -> 1.47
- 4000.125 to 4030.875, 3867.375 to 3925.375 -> 1.58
